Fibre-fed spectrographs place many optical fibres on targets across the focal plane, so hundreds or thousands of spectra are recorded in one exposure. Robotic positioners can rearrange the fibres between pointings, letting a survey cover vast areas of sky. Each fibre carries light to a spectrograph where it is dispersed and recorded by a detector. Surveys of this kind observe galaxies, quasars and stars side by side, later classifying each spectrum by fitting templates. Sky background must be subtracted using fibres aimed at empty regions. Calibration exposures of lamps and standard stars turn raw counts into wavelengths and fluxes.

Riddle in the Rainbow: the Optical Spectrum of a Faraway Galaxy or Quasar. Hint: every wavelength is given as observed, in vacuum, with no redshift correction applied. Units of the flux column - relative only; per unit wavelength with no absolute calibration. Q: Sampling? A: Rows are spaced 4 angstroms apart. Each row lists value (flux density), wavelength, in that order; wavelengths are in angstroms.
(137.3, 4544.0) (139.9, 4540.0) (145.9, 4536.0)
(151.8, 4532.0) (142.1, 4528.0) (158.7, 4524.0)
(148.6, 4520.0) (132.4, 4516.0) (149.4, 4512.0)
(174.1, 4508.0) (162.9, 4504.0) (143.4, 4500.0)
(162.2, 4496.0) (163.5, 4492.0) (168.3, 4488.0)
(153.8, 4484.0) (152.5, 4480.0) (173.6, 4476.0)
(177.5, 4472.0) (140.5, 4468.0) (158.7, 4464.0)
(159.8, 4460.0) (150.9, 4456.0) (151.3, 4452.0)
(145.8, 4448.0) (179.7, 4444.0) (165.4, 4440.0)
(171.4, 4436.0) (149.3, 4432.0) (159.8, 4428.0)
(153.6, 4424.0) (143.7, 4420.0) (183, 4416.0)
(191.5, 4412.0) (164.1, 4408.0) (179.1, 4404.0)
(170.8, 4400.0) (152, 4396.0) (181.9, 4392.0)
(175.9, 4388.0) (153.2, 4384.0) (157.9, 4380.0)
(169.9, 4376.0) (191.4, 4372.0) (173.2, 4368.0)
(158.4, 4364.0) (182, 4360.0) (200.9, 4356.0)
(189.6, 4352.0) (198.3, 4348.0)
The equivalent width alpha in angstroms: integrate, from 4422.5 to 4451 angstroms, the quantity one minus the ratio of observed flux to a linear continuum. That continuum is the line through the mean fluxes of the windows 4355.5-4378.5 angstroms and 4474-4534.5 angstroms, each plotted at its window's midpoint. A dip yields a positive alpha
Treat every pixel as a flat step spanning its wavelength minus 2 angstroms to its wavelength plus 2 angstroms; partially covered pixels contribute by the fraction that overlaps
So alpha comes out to 1.0 angstroms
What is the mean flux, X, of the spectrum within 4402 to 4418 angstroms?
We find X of 179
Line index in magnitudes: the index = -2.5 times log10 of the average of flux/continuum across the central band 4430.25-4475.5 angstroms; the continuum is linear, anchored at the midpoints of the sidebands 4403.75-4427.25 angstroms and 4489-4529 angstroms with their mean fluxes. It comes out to 0.02 mag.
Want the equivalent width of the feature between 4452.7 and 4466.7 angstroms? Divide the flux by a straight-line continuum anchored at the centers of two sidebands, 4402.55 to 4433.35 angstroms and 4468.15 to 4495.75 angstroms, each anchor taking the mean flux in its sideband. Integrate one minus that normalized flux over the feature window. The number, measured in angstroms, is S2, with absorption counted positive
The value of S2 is 0.7 angstroms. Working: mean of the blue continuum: 166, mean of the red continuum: 163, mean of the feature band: 155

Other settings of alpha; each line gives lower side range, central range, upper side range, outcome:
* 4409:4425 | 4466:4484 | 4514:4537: -0.39 angstroms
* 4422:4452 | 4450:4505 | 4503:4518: -0.57 angstroms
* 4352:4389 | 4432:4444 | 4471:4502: -0.02 angstroms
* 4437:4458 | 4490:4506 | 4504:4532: -0.42 angstroms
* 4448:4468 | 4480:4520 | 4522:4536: -1.27 angstroms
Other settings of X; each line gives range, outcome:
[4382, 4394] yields 170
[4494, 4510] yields 161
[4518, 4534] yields 150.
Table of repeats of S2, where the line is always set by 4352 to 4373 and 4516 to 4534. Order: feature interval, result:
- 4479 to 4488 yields 0.0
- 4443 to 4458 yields 0.7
